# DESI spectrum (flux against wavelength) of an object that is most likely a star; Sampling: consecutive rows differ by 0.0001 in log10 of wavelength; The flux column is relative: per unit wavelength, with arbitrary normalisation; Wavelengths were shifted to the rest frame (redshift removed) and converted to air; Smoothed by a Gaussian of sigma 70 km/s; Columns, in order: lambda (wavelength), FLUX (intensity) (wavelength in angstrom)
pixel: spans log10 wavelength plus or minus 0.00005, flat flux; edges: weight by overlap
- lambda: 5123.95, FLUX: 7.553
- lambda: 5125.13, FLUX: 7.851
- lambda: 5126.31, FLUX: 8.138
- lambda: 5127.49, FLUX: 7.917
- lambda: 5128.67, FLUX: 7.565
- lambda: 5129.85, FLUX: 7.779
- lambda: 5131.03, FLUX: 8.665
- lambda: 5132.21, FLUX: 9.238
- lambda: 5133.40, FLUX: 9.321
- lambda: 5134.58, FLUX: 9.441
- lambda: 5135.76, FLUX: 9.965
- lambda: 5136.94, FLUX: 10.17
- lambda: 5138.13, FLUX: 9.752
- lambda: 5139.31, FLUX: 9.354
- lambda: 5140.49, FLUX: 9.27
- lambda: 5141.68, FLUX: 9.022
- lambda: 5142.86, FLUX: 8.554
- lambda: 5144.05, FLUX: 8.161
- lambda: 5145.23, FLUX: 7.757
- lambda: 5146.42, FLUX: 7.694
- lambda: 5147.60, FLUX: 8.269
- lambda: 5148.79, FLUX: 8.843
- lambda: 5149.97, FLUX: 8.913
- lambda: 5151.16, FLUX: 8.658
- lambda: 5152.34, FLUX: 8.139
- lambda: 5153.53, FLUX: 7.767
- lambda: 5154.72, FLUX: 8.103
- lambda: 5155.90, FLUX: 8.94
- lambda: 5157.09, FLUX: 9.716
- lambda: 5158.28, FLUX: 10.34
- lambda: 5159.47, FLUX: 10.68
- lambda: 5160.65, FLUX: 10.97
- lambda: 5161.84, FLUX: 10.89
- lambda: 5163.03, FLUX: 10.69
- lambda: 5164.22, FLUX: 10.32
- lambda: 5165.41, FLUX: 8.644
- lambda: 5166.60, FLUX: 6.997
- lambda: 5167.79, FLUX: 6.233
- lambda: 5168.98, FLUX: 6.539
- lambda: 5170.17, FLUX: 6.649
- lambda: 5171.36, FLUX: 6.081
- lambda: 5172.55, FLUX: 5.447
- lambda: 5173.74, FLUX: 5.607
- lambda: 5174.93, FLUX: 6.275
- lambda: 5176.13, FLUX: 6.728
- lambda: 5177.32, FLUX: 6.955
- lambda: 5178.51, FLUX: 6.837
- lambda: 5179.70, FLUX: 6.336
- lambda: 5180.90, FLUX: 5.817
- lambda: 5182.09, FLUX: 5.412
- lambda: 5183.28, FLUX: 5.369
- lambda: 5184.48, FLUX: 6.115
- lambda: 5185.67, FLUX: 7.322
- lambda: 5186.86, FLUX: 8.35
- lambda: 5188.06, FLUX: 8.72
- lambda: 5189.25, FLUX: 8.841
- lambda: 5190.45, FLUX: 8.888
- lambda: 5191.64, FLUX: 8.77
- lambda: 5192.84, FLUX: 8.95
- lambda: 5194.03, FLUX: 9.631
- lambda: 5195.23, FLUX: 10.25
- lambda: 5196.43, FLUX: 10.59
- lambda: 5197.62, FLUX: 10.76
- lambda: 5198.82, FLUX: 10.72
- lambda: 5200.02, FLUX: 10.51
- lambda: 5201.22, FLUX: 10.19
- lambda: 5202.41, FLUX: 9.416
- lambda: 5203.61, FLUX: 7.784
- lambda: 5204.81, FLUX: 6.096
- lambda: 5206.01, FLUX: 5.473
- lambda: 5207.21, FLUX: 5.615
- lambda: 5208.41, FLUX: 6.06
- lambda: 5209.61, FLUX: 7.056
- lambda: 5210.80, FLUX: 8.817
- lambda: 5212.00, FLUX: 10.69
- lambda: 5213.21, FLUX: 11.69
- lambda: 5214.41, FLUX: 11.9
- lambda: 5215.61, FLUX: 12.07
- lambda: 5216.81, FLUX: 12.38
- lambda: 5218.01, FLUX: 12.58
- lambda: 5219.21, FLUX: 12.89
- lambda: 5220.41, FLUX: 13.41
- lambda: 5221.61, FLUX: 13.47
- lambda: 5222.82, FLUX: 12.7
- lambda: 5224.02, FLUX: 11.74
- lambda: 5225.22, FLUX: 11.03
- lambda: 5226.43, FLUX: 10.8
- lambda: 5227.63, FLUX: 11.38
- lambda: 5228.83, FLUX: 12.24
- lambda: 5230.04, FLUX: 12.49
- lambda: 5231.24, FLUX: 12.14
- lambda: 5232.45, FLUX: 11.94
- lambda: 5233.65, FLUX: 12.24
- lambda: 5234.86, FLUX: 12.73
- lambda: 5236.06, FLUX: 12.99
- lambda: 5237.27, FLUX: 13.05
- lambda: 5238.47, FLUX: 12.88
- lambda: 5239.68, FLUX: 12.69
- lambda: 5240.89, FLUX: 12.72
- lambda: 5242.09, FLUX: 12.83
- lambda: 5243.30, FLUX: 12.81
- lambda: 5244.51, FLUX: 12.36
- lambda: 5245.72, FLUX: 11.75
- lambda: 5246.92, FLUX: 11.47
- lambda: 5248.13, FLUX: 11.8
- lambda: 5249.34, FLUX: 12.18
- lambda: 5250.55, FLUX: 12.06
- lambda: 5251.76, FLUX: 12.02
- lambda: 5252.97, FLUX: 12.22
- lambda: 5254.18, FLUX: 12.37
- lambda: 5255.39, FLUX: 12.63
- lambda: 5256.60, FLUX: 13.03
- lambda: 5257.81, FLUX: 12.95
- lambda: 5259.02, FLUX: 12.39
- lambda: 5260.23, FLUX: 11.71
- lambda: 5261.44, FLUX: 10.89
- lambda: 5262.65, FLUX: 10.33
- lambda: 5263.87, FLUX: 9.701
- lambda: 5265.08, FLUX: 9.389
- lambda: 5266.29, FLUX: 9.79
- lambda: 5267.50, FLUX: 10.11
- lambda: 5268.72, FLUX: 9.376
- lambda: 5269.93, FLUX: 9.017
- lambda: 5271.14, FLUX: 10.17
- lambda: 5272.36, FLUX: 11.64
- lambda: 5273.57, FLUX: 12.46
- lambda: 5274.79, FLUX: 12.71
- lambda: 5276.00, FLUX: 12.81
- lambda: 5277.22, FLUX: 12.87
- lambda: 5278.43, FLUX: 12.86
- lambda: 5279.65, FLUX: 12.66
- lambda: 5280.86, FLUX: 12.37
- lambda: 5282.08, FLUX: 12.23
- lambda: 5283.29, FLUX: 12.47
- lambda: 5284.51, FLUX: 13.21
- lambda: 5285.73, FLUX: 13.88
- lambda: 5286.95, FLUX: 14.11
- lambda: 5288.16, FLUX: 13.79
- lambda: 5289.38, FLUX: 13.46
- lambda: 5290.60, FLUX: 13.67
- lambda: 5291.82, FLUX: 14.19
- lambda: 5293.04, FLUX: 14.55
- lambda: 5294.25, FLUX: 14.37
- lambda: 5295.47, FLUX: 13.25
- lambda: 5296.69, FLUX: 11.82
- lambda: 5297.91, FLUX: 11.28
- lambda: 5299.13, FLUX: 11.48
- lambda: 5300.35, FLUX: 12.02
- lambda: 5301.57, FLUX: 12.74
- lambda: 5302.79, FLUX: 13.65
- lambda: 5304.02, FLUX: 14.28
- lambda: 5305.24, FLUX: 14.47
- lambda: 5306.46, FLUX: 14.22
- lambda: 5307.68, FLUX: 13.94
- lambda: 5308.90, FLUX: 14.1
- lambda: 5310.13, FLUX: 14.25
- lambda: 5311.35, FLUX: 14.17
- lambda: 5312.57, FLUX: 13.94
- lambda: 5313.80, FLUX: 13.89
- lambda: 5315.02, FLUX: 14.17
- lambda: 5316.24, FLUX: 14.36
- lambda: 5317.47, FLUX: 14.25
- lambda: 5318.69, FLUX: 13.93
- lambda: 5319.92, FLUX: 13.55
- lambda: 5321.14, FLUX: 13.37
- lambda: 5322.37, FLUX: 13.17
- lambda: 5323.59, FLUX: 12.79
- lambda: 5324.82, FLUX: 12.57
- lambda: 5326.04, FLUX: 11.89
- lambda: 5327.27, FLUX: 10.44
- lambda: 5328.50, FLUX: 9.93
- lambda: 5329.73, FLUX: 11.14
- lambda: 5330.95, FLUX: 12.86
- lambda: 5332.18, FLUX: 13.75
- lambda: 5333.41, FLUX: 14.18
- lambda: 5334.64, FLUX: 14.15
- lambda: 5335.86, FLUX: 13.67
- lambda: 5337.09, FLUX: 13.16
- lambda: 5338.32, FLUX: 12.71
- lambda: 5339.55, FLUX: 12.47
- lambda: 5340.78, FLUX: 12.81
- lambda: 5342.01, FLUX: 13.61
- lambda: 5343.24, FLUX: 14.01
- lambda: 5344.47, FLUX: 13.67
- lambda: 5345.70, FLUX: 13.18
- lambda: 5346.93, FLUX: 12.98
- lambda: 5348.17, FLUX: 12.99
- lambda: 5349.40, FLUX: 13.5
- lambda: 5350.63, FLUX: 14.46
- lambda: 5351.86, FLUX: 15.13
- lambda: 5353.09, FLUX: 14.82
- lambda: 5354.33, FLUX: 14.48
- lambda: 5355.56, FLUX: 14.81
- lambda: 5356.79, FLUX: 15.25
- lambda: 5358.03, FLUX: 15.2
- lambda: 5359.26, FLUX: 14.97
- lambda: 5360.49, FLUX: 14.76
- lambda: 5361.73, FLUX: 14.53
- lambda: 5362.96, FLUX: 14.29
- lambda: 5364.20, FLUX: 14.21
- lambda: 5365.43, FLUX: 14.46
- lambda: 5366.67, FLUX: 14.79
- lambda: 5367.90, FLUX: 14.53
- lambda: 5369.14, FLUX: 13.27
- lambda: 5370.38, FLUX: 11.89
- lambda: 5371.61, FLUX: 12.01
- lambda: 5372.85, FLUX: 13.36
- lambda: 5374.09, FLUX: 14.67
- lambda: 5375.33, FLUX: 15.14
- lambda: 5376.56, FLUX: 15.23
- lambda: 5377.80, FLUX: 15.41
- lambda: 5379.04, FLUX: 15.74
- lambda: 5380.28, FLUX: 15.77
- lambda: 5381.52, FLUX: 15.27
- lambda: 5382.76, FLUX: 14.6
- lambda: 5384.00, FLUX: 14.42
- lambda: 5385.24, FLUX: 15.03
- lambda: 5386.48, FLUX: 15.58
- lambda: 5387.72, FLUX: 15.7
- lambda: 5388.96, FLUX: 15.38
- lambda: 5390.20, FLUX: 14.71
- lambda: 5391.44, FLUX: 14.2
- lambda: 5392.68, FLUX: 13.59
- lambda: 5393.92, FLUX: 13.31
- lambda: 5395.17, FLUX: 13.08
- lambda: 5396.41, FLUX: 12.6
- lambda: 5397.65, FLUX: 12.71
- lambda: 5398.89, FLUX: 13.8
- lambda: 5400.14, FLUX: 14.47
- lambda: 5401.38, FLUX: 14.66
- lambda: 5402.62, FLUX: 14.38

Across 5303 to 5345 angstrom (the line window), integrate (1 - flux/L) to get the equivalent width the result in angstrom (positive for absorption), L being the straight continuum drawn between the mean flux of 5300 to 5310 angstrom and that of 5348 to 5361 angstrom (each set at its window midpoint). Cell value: 2.2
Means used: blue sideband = 13.7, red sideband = 14.6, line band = 13.3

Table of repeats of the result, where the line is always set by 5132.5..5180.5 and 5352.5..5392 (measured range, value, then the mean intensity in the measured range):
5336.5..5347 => 0.4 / 13.2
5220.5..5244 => -4.0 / 12.4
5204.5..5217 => 1.4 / 8.85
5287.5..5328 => -2.0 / 13.4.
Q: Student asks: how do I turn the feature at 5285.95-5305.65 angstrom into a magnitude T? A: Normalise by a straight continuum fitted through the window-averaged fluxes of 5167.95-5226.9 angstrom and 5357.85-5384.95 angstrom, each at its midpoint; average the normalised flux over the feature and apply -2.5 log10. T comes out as -0.11 mag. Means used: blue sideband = 8.81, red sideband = 14.5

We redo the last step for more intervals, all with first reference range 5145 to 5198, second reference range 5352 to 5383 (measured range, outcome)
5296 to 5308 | -0.048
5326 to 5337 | 0.073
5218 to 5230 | -0.235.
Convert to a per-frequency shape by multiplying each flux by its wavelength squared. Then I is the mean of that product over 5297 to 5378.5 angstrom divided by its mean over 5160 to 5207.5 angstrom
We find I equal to 1.8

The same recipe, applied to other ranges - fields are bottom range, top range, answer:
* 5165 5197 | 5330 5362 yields 2.02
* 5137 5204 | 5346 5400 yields 1.85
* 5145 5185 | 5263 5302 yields 1.64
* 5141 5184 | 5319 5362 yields 1.83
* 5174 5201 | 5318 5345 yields 1.68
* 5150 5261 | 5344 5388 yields 1.54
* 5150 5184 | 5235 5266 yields 1.60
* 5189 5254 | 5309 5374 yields 1.29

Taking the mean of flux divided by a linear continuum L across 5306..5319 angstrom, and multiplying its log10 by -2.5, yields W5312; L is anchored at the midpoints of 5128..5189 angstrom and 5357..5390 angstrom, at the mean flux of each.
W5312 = -0.11 mag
